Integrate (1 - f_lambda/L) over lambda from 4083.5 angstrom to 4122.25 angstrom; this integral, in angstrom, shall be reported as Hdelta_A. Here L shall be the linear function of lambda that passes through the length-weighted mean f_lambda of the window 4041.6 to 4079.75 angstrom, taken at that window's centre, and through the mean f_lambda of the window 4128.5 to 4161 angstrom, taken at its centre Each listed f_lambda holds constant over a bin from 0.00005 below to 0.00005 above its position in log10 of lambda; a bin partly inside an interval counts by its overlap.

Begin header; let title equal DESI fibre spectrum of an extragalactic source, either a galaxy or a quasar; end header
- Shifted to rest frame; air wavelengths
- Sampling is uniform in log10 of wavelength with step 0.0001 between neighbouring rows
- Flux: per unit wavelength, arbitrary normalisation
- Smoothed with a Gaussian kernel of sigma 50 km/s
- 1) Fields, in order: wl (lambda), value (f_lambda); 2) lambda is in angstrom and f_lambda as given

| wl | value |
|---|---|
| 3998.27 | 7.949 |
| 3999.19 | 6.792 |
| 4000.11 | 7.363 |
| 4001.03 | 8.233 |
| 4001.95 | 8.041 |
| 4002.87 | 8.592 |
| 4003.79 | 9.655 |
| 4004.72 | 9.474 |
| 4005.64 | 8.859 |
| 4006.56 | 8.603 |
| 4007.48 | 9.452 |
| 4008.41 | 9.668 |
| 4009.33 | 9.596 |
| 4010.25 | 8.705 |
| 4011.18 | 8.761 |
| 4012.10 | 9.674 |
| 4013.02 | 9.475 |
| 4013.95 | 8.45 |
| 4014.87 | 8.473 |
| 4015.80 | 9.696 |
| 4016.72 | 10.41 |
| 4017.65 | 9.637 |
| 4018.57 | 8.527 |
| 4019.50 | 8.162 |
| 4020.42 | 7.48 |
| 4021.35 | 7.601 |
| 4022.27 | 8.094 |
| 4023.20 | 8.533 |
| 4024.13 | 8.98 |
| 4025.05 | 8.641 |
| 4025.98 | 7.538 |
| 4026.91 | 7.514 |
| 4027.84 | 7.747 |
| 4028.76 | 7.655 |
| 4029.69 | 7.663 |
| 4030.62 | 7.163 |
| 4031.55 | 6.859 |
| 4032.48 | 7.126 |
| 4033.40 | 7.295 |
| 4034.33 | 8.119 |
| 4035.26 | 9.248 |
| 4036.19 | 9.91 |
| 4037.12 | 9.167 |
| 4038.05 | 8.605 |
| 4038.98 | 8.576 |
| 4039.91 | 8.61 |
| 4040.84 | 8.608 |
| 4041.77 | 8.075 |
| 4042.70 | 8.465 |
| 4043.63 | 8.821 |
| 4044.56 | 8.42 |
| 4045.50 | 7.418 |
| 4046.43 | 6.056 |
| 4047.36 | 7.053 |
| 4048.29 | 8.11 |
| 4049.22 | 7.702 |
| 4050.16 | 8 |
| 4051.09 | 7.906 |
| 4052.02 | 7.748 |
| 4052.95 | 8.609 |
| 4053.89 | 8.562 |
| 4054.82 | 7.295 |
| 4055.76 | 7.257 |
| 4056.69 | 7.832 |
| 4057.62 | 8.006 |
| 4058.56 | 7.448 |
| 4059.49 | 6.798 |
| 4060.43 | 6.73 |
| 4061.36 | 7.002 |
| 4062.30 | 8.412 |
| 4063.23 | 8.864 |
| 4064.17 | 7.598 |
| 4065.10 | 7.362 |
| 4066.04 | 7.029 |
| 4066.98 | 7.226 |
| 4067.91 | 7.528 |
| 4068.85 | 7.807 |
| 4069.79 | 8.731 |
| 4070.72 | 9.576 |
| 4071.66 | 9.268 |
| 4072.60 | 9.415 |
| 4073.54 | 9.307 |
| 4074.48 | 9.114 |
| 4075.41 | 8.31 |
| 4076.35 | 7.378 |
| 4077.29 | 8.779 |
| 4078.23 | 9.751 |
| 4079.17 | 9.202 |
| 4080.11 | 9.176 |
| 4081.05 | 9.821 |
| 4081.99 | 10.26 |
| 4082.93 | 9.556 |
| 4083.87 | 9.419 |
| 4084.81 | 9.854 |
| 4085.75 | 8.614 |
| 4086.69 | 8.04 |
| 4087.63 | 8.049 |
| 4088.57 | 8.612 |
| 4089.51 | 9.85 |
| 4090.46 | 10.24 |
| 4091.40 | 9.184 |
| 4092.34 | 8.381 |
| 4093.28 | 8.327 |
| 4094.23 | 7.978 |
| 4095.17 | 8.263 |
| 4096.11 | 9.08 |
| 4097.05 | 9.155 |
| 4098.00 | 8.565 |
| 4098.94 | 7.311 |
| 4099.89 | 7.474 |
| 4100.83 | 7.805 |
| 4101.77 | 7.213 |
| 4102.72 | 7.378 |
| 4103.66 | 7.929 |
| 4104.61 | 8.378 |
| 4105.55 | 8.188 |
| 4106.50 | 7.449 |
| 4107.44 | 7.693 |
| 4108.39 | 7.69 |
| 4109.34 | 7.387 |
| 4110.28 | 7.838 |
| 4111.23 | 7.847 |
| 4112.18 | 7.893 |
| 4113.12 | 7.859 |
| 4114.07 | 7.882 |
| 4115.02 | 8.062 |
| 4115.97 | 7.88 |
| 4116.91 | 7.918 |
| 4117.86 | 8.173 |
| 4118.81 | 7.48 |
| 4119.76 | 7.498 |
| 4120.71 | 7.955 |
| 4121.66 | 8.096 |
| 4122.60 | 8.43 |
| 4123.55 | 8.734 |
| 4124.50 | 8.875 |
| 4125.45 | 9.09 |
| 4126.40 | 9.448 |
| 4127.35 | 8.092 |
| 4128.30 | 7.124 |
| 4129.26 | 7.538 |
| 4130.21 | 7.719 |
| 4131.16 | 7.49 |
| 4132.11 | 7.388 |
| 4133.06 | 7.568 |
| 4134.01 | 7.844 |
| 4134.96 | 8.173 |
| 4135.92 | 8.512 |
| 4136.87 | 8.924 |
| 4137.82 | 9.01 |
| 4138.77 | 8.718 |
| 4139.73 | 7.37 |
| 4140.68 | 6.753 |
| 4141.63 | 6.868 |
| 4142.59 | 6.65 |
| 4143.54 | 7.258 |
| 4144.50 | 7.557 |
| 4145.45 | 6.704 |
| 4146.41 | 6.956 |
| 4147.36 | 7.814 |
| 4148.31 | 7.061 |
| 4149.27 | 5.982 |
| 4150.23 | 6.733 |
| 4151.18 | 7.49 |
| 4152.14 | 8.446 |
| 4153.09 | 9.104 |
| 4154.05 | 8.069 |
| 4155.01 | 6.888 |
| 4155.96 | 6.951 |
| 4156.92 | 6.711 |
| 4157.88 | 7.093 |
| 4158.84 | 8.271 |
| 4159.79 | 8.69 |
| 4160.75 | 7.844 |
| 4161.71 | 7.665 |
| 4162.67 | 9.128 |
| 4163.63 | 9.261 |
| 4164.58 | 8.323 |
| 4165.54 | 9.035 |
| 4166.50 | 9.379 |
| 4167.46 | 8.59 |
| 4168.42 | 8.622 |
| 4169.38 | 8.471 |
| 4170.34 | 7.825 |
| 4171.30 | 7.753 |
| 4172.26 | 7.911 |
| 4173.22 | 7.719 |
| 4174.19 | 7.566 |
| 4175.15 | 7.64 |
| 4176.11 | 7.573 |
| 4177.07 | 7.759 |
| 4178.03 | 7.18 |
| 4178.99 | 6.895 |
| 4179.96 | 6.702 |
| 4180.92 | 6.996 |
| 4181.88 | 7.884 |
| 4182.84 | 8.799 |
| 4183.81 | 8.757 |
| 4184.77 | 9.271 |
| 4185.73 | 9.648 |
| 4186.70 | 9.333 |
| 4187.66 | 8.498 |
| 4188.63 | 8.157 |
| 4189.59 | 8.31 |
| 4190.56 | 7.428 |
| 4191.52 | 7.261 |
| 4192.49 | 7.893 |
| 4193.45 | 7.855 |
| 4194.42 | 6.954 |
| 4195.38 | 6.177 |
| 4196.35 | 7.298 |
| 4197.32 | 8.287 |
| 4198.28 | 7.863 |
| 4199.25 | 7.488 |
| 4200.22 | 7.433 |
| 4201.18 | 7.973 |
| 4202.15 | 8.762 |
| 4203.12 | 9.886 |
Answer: -1.8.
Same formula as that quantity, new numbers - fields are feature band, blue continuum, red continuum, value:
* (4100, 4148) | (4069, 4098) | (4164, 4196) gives 4.2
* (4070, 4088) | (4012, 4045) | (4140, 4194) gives -2.0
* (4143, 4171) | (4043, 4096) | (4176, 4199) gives 0.5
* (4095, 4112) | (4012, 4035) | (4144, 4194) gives 0.3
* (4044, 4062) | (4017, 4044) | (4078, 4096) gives 2.1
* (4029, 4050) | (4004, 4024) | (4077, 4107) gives 1.9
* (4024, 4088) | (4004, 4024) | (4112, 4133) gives 2.5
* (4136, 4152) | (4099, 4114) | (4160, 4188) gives 1.2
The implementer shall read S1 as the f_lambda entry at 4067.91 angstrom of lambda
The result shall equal 7.528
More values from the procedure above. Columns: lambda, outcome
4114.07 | 7.882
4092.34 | 8.381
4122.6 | 8.43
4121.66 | 8.096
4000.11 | 7.363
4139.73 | 7.37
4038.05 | 8.605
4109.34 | 7.387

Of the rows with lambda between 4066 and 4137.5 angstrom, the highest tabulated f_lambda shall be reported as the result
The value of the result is 10.26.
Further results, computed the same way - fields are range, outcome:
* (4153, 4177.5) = 9.379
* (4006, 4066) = 10.41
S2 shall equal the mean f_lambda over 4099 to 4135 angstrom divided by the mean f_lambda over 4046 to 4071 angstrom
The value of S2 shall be 1.03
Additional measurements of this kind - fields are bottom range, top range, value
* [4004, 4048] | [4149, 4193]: 0.95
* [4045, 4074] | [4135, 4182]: 0.99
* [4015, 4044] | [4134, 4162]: 0.91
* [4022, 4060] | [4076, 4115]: 1.06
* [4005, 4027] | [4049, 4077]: 0.91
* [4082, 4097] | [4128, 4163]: 0.85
